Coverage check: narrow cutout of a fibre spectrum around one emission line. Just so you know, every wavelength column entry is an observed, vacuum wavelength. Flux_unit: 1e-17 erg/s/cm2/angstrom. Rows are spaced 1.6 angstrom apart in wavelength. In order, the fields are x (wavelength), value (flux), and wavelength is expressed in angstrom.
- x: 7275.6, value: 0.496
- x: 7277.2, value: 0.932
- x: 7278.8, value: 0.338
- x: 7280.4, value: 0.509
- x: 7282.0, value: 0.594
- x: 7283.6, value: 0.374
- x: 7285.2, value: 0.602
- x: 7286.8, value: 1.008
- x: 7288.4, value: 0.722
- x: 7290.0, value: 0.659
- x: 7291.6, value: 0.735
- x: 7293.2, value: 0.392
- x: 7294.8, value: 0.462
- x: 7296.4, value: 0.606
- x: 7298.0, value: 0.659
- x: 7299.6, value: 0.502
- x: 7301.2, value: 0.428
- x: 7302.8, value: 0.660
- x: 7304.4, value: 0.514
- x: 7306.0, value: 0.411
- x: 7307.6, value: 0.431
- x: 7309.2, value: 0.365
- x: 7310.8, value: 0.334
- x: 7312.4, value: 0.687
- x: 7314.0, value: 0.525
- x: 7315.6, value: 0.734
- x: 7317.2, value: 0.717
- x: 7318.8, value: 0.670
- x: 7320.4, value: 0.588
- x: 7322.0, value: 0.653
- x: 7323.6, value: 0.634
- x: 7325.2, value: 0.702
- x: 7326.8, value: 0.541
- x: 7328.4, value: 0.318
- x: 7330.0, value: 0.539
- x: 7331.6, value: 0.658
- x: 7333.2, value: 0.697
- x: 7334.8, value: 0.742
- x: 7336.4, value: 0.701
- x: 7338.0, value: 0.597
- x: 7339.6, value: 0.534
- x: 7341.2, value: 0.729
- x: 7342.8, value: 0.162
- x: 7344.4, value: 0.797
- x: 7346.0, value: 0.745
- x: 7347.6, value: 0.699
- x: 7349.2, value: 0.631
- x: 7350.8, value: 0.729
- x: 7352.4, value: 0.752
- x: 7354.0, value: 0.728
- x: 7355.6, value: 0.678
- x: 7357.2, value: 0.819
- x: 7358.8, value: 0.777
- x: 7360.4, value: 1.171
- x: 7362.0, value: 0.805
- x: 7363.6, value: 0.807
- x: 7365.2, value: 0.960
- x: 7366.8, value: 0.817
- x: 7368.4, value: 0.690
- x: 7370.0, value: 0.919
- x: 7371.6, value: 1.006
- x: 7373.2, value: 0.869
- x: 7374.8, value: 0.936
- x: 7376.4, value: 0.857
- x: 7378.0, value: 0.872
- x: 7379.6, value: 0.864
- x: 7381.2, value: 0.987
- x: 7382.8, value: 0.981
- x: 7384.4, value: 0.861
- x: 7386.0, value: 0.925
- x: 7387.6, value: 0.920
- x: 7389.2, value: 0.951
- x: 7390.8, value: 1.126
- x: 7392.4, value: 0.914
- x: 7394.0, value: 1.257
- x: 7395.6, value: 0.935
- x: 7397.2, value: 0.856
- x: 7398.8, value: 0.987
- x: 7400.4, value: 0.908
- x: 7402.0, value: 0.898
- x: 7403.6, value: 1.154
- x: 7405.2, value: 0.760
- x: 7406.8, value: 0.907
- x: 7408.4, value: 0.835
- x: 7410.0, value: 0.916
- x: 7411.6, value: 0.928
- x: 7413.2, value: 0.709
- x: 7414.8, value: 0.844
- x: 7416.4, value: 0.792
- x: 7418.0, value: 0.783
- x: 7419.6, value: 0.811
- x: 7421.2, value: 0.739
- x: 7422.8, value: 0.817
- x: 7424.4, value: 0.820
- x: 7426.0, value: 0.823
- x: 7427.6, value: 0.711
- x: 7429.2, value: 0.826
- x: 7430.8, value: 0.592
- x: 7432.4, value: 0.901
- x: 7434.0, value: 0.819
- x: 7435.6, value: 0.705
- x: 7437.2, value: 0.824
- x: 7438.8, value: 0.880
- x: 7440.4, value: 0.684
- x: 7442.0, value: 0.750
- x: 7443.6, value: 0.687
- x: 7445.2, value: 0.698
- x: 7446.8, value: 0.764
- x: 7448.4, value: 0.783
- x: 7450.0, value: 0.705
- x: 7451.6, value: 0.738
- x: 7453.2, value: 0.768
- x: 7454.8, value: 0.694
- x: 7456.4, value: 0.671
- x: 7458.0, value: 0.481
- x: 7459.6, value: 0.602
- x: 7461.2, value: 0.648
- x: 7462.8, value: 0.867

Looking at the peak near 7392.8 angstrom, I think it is Mg II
